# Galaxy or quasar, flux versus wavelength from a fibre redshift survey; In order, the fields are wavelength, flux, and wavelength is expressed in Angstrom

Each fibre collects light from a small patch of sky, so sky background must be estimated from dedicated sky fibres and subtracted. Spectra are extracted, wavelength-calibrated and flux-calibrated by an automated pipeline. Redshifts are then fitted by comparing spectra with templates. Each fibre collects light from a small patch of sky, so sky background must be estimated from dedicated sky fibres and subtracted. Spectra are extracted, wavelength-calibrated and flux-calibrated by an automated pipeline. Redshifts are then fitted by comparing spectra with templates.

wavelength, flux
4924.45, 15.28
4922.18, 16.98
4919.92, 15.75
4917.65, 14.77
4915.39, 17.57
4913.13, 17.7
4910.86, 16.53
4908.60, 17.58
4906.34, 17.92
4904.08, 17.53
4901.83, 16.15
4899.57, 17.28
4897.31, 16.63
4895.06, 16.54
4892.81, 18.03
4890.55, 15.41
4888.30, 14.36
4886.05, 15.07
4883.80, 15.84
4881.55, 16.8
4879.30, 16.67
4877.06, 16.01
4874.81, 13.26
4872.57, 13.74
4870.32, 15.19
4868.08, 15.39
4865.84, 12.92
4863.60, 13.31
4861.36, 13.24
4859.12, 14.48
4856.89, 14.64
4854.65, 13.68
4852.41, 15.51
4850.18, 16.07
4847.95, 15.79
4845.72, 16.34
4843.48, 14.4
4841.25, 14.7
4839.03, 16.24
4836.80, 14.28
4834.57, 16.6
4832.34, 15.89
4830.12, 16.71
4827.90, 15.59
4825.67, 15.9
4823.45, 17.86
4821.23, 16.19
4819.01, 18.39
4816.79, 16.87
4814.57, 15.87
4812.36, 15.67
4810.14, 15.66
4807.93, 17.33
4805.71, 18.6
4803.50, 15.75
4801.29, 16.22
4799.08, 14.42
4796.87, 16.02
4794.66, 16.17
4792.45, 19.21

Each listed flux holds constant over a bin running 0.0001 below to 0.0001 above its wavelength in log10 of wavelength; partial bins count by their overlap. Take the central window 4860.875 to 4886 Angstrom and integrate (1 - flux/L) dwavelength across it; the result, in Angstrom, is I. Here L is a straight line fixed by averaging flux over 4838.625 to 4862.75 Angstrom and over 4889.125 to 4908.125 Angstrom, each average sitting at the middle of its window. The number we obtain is 1.7 Angstrom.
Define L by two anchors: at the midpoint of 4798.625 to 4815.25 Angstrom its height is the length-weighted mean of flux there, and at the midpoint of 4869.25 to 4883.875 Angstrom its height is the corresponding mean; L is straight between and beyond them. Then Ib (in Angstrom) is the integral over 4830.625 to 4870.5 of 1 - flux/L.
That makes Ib 1.9 Angstrom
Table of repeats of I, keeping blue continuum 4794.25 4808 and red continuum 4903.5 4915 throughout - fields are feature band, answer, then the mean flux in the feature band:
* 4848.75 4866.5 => 2.7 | 14.3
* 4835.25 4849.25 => 1.2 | 15.3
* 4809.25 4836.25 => 0.2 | 16.4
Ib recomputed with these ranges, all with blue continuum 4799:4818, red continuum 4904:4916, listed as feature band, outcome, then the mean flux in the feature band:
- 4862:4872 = 1.69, 14.1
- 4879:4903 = 1.41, 16.2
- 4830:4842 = 0.71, 15.7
